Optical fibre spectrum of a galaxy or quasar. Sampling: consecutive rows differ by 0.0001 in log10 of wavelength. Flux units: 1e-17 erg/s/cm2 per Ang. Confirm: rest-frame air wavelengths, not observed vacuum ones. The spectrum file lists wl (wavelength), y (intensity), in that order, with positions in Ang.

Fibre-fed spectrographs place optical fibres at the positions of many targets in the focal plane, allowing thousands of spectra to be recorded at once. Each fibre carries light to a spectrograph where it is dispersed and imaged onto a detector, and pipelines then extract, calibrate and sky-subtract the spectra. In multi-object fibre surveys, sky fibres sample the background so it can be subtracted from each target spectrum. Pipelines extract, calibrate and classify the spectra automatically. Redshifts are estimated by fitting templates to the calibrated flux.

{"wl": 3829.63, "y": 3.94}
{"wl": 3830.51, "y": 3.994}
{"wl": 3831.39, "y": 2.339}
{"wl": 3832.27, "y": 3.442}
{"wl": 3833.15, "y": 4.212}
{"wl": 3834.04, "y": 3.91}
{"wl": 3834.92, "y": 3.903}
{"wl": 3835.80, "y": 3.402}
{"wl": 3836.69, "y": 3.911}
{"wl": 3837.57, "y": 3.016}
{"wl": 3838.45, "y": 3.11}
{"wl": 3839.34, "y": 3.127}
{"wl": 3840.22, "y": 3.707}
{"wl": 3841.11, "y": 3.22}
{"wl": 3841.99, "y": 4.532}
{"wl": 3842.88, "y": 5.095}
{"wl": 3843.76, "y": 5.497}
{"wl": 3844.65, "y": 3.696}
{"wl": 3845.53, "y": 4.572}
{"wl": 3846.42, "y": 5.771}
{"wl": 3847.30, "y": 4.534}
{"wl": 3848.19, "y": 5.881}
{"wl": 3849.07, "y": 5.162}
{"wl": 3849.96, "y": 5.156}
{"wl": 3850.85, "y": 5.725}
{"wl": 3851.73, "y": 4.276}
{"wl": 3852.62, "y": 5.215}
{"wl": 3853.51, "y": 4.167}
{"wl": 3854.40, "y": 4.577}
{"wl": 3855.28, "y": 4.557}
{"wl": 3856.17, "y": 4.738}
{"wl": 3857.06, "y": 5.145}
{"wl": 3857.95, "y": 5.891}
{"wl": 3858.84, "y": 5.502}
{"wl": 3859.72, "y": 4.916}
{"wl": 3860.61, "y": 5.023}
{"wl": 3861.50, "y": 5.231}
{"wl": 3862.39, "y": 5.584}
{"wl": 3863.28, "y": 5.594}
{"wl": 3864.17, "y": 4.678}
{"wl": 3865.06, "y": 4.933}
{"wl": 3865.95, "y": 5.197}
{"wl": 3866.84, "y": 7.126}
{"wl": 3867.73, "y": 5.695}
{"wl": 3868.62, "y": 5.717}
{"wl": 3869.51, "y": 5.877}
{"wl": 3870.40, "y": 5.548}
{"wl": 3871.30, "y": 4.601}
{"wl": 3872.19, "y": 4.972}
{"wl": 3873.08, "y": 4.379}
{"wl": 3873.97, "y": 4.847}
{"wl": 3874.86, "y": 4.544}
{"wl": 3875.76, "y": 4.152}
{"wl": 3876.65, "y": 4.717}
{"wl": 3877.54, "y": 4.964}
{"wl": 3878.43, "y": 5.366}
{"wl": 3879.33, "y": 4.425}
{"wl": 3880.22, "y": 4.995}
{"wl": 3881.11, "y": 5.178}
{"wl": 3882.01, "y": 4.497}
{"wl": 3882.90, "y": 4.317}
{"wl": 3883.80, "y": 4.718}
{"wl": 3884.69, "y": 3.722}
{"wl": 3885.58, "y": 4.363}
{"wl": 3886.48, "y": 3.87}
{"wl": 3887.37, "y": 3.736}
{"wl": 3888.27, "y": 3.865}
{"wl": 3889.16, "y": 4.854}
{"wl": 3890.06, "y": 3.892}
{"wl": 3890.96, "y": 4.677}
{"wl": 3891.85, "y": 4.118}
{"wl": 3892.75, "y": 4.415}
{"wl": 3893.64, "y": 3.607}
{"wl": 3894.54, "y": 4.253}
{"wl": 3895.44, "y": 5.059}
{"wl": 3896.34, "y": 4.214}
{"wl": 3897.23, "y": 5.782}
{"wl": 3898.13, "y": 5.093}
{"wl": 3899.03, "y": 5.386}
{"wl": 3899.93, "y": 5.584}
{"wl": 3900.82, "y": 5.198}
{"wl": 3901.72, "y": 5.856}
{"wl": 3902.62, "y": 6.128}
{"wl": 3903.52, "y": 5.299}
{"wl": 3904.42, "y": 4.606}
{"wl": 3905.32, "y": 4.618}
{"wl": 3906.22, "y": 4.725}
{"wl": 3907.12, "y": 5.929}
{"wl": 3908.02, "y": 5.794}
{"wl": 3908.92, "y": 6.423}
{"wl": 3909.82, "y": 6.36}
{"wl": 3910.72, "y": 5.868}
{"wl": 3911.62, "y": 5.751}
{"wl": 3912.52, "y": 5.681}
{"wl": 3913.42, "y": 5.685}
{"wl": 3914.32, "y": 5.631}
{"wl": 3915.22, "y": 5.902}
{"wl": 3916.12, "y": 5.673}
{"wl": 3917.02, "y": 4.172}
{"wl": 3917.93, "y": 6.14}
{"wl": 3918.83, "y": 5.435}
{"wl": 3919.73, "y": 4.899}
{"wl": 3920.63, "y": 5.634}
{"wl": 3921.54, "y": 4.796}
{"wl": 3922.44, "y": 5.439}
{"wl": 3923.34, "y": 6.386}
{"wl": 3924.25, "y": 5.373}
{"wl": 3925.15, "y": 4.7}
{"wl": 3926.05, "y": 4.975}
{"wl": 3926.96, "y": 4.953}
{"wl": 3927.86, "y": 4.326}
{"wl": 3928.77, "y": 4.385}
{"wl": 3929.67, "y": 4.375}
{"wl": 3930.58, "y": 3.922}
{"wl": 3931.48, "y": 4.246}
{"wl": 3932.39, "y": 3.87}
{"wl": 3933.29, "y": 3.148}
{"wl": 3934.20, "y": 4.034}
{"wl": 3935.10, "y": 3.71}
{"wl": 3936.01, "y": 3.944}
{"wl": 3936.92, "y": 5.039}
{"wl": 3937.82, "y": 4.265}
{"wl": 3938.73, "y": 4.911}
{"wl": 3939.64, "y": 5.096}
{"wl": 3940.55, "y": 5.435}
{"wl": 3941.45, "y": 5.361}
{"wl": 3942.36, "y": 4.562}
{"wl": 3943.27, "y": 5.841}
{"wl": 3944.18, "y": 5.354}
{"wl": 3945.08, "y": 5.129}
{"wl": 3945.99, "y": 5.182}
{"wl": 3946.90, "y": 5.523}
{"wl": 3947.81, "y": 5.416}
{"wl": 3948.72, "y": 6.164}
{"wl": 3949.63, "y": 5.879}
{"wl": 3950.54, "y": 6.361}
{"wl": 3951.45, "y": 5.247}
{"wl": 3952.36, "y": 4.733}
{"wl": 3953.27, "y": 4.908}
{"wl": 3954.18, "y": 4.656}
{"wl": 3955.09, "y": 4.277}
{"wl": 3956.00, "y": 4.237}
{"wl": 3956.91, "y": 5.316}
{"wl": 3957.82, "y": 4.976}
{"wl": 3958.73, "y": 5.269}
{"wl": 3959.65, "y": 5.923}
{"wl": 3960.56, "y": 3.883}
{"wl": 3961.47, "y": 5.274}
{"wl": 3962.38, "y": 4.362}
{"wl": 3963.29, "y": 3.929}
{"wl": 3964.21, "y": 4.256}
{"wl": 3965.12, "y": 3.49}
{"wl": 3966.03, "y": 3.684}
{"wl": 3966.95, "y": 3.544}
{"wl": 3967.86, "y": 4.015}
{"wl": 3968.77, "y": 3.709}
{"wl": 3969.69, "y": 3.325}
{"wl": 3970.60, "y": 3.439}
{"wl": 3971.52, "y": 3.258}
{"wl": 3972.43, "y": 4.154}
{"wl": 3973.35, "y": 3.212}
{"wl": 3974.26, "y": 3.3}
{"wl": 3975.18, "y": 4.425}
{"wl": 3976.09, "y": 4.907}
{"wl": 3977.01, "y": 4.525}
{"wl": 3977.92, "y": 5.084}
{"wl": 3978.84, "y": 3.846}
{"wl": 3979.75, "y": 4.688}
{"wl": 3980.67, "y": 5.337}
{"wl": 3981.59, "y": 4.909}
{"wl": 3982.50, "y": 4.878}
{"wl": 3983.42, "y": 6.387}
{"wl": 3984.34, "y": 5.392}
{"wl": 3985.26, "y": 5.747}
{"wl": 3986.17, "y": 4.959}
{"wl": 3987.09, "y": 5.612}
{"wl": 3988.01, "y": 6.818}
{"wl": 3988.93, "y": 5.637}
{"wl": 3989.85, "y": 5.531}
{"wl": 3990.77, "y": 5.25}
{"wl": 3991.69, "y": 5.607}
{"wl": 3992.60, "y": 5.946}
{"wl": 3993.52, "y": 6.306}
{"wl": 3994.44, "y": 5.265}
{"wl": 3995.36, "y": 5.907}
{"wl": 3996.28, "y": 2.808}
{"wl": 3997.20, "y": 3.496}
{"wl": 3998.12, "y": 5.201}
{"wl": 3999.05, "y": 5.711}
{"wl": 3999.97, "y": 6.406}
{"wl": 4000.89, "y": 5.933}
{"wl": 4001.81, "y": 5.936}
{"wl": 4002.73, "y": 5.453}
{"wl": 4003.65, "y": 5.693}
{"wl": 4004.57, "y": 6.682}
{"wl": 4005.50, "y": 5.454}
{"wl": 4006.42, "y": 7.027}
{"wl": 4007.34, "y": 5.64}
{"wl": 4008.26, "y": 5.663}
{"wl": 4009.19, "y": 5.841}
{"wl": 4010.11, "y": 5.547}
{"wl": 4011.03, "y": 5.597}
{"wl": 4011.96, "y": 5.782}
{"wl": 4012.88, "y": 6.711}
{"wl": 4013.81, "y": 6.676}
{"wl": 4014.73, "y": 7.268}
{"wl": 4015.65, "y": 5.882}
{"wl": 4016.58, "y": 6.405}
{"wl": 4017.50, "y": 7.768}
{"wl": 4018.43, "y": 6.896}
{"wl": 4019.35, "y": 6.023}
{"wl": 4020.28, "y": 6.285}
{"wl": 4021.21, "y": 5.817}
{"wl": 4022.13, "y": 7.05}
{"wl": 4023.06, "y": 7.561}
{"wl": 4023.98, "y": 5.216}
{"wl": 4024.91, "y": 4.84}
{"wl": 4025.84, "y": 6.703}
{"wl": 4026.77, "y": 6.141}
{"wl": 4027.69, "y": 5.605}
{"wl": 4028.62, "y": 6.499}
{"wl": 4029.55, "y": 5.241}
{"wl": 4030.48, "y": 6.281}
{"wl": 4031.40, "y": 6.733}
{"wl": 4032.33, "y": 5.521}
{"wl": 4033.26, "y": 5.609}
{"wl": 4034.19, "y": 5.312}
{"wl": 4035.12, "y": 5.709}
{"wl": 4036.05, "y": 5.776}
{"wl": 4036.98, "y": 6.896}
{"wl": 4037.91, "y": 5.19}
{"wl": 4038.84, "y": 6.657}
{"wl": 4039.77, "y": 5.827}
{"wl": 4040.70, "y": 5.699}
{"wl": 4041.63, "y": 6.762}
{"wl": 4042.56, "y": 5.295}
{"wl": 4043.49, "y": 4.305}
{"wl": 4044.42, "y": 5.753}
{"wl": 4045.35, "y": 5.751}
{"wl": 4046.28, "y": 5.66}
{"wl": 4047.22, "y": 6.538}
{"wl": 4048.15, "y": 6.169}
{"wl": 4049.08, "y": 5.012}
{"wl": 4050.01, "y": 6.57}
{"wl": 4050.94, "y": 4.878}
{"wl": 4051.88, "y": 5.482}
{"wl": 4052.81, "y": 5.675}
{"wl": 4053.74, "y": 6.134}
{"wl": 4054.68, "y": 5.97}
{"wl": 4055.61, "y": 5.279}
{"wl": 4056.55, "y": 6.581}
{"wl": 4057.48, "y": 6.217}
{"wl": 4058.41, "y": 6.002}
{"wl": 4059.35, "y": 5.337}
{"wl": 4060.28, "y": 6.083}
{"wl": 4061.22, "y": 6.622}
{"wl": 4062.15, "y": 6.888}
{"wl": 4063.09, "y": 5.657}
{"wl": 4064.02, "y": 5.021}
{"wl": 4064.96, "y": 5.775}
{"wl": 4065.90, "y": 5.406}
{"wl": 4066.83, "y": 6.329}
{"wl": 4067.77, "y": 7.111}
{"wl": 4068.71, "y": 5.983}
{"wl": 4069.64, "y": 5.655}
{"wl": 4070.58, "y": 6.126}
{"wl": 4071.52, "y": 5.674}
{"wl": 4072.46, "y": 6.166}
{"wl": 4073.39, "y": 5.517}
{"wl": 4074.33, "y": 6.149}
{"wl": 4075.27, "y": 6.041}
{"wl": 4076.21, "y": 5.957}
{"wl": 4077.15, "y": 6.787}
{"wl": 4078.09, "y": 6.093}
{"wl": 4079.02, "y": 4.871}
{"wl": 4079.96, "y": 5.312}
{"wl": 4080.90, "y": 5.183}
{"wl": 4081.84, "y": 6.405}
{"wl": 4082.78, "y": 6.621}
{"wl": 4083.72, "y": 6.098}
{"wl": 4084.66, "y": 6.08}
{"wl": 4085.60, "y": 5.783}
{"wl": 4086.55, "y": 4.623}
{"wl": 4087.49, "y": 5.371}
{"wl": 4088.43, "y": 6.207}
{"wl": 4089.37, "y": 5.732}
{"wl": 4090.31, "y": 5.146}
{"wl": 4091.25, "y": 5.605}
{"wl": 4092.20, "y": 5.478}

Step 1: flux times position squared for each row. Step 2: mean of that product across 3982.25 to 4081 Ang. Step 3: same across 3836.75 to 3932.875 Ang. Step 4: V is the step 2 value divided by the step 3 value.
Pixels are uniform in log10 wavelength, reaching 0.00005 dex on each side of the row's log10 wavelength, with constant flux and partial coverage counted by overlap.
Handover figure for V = 1.29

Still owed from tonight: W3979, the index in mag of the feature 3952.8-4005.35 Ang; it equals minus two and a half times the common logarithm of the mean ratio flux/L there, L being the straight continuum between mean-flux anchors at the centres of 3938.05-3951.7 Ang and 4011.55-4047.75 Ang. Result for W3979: 0.17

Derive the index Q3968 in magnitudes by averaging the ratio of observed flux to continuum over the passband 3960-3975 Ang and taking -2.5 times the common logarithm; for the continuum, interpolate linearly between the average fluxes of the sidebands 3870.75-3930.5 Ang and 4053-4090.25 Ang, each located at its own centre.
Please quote 0.36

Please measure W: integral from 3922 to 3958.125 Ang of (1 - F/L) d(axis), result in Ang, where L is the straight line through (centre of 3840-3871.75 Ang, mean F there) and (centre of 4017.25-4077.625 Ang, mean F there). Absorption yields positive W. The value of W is 3.8 Ang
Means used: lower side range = 5.07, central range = 4.89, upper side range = 5.98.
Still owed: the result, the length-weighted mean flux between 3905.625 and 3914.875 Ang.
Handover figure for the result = 5.77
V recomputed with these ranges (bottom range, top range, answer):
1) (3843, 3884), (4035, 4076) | 1.29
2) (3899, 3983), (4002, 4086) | 1.30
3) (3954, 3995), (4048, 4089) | 1.30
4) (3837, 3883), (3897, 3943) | 1.08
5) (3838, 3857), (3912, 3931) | 1.17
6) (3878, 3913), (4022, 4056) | 1.28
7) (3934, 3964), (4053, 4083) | 1.27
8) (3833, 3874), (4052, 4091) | 1.37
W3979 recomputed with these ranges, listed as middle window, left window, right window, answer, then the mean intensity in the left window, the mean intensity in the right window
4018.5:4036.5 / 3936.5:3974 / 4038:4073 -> -0.09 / 4.69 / 5.89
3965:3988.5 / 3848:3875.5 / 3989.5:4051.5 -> 0.25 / 5.16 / 5.88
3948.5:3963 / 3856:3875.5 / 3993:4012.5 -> 0.09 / 5.26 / 5.59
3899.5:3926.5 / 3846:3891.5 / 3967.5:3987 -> -0.16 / 4.92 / 4.48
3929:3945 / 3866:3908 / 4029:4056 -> 0.14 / 4.87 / 5.79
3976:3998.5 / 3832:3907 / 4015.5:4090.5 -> 0.06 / 4.74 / 5.94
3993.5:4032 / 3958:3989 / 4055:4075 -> -0.16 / 4.55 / 5.98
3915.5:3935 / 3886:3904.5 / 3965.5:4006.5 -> 0.00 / 4.74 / 4.97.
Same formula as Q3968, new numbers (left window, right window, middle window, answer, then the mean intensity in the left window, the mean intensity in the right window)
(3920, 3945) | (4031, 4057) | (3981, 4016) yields -0.06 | 4.75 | 5.81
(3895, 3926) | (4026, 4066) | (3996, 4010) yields 0.03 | 5.44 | 5.86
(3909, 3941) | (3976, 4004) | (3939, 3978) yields 0.11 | 4.99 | 5.33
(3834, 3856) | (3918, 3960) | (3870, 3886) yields -0.02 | 4.4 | 4.96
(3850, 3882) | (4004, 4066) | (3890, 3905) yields 0.07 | 5.08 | 6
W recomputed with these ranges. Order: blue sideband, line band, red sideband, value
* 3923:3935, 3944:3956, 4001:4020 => -0.83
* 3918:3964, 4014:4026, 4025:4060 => -1.70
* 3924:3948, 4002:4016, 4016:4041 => -0.58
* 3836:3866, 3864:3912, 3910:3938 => -1.44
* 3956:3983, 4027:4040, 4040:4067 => -1.11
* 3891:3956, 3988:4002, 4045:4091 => 0.09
